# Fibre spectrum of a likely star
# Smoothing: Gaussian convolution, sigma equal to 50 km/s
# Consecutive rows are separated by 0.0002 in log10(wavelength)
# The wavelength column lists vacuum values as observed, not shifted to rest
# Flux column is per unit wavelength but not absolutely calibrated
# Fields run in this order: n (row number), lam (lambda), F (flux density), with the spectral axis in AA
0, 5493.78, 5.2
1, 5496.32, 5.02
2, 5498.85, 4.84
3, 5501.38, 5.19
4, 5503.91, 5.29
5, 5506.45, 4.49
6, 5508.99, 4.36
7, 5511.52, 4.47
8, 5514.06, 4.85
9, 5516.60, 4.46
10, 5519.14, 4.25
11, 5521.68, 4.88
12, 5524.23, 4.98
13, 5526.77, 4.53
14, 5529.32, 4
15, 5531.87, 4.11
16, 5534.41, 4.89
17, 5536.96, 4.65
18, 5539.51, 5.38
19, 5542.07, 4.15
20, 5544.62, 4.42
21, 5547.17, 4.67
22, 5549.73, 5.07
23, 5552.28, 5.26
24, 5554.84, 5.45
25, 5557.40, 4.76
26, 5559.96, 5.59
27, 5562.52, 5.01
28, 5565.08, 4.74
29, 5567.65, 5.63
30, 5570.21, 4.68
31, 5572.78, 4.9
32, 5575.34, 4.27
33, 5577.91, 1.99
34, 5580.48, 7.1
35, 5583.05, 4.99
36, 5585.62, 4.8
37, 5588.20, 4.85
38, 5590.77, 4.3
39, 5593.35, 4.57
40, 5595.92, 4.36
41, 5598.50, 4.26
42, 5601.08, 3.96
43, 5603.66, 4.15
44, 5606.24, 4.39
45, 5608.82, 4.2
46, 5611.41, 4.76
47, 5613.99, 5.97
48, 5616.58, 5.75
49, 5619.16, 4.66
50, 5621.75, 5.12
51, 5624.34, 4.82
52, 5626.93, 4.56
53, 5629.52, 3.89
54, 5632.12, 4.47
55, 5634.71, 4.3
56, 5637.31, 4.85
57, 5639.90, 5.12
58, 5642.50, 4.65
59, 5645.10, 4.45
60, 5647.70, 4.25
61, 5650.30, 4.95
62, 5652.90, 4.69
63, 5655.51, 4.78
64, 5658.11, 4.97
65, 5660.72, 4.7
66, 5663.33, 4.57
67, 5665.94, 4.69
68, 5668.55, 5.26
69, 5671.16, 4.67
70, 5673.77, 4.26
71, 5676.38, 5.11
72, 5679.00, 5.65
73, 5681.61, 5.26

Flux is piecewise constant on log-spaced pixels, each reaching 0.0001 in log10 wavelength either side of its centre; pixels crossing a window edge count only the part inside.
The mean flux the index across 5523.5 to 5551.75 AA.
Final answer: 4.63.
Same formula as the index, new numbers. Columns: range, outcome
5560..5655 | 4.69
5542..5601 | 4.77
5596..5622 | 4.69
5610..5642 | 4.85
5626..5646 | 4.54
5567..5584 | 4.76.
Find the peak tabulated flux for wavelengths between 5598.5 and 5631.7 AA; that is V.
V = 5.97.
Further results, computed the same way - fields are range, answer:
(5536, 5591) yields 7.1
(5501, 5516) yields 5.29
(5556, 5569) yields 5.63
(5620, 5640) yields 5.12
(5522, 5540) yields 5.38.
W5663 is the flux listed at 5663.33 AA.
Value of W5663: 4.57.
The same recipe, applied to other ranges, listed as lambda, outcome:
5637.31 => 4.85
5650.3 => 4.95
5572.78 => 4.9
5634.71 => 4.3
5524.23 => 4.98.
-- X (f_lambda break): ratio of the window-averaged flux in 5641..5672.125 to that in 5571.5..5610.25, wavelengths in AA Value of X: 1.06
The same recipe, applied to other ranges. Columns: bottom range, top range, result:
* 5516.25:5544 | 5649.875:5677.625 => 1.05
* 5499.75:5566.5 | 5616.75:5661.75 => 0.98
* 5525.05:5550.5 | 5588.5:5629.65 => 1.01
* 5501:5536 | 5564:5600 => 1.01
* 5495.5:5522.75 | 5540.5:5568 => 1.05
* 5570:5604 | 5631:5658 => 1.03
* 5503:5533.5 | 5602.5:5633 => 1.04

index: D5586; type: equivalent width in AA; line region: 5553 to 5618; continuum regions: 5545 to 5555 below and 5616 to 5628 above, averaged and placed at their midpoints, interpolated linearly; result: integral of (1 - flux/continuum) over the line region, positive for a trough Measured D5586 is 2.61 AA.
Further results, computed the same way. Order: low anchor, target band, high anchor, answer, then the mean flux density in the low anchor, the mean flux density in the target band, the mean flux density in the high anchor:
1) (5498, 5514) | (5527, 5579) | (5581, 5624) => 0.8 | 4.78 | 4.69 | 4.74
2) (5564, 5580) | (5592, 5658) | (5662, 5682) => 1.1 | 4.5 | 4.64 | 4.92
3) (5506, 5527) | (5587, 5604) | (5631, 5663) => 1.0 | 4.59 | 4.36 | 4.68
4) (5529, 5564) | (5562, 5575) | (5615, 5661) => -0.3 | 4.84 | 4.94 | 4.73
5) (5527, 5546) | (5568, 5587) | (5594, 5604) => -1.8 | 4.52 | 4.72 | 4.21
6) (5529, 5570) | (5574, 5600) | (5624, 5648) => 1.0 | 4.88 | 4.55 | 4.54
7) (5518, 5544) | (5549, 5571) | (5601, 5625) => -2.3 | 4.58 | 5.14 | 4.82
